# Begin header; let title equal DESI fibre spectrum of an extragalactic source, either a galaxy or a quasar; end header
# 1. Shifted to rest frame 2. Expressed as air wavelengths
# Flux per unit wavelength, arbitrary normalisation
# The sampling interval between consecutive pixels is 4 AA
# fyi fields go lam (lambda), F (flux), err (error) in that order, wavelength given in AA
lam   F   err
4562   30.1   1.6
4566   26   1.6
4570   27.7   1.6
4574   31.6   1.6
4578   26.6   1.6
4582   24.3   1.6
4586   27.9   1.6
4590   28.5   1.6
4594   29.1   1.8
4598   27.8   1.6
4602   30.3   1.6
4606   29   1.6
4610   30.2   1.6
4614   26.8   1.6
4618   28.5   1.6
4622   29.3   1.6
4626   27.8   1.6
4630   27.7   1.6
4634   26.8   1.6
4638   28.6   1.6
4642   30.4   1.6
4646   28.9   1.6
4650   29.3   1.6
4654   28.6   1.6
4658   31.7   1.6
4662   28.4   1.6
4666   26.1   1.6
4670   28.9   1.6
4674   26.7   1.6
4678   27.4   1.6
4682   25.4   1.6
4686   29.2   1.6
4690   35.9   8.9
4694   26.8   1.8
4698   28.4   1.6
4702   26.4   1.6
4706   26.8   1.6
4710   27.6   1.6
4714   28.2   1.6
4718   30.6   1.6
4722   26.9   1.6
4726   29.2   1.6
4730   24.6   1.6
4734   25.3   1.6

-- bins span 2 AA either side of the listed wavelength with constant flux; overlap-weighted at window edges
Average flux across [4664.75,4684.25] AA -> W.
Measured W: 27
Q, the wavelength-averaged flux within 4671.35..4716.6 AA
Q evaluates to 28.1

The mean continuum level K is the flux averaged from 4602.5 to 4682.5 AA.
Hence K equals 28.4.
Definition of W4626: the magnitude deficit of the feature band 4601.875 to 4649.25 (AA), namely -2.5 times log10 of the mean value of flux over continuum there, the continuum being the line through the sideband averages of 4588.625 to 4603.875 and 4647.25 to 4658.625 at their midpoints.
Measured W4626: 0.02 mag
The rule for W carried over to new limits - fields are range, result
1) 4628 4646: 28.4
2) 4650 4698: 28.7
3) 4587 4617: 28.8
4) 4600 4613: 29.6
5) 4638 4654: 29.3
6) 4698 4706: 27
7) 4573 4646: 28.4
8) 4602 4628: 28.7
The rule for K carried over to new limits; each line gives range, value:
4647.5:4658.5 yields 29.6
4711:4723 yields 28.6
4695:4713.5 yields 27.3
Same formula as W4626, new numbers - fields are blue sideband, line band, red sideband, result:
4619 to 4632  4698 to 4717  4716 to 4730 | 0.03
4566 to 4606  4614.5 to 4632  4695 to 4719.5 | -0.01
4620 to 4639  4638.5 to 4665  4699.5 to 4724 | -0.05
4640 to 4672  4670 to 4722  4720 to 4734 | -0.02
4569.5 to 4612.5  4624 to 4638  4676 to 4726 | 0.03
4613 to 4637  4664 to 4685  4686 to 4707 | 0.06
